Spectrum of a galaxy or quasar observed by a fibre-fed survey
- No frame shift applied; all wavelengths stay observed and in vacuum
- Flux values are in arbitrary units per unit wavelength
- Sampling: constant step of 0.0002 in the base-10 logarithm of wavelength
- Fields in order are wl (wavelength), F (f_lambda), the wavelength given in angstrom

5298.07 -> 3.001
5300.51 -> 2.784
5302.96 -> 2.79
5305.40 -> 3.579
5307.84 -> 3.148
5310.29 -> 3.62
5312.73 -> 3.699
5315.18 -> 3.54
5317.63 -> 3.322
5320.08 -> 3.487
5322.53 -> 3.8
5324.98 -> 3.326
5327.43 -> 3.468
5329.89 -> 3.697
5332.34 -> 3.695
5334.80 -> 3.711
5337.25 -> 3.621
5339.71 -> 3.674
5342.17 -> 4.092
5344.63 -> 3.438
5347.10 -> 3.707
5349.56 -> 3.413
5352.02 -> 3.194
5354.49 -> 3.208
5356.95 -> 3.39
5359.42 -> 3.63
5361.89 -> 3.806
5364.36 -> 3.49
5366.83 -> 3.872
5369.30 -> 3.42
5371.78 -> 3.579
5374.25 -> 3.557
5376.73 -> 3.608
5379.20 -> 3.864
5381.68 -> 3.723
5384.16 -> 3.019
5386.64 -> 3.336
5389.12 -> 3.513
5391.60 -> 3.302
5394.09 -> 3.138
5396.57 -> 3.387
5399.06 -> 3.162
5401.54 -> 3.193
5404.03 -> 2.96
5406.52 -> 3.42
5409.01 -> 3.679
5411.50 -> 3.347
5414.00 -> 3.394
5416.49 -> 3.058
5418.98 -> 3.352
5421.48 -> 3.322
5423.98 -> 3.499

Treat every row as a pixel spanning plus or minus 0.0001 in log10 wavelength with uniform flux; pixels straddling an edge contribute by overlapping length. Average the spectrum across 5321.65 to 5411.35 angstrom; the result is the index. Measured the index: 3.5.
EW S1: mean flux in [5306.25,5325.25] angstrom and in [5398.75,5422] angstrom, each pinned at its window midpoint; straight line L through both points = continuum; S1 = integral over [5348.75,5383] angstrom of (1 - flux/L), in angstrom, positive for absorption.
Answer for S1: -1.7 angstrom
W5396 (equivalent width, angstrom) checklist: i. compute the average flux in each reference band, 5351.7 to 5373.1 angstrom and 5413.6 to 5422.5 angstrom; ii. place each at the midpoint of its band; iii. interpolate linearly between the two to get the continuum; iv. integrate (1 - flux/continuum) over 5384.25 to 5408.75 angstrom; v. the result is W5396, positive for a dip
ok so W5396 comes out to 0.7 angstrom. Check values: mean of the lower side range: 3.52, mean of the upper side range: 3.27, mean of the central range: 3.27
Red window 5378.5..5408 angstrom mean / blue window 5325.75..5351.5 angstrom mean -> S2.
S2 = 0.9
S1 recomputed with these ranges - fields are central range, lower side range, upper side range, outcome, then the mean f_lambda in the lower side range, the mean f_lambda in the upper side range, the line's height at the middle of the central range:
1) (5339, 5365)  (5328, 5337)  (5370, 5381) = 0.81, 3.68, 3.64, 3.66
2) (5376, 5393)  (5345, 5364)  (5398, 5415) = -0.47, 3.48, 3.31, 3.38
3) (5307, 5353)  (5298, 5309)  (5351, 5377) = -4.27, 3.07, 3.52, 3.27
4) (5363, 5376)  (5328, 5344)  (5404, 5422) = -0.11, 3.73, 3.34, 3.56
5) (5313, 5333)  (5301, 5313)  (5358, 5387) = -1.02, 3.31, 3.58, 3.37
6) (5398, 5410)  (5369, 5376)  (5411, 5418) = 0.19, 3.53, 3.26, 3.33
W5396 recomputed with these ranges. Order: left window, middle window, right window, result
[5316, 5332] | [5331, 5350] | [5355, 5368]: -0.61 angstrom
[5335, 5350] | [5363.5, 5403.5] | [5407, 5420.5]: 0.70 angstrom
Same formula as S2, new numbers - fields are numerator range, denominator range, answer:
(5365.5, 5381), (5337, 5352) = 1.01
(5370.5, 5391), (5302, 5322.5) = 1.03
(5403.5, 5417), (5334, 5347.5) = 0.90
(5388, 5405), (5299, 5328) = 0.96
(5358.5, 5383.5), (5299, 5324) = 1.08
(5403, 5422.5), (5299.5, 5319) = 1.00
